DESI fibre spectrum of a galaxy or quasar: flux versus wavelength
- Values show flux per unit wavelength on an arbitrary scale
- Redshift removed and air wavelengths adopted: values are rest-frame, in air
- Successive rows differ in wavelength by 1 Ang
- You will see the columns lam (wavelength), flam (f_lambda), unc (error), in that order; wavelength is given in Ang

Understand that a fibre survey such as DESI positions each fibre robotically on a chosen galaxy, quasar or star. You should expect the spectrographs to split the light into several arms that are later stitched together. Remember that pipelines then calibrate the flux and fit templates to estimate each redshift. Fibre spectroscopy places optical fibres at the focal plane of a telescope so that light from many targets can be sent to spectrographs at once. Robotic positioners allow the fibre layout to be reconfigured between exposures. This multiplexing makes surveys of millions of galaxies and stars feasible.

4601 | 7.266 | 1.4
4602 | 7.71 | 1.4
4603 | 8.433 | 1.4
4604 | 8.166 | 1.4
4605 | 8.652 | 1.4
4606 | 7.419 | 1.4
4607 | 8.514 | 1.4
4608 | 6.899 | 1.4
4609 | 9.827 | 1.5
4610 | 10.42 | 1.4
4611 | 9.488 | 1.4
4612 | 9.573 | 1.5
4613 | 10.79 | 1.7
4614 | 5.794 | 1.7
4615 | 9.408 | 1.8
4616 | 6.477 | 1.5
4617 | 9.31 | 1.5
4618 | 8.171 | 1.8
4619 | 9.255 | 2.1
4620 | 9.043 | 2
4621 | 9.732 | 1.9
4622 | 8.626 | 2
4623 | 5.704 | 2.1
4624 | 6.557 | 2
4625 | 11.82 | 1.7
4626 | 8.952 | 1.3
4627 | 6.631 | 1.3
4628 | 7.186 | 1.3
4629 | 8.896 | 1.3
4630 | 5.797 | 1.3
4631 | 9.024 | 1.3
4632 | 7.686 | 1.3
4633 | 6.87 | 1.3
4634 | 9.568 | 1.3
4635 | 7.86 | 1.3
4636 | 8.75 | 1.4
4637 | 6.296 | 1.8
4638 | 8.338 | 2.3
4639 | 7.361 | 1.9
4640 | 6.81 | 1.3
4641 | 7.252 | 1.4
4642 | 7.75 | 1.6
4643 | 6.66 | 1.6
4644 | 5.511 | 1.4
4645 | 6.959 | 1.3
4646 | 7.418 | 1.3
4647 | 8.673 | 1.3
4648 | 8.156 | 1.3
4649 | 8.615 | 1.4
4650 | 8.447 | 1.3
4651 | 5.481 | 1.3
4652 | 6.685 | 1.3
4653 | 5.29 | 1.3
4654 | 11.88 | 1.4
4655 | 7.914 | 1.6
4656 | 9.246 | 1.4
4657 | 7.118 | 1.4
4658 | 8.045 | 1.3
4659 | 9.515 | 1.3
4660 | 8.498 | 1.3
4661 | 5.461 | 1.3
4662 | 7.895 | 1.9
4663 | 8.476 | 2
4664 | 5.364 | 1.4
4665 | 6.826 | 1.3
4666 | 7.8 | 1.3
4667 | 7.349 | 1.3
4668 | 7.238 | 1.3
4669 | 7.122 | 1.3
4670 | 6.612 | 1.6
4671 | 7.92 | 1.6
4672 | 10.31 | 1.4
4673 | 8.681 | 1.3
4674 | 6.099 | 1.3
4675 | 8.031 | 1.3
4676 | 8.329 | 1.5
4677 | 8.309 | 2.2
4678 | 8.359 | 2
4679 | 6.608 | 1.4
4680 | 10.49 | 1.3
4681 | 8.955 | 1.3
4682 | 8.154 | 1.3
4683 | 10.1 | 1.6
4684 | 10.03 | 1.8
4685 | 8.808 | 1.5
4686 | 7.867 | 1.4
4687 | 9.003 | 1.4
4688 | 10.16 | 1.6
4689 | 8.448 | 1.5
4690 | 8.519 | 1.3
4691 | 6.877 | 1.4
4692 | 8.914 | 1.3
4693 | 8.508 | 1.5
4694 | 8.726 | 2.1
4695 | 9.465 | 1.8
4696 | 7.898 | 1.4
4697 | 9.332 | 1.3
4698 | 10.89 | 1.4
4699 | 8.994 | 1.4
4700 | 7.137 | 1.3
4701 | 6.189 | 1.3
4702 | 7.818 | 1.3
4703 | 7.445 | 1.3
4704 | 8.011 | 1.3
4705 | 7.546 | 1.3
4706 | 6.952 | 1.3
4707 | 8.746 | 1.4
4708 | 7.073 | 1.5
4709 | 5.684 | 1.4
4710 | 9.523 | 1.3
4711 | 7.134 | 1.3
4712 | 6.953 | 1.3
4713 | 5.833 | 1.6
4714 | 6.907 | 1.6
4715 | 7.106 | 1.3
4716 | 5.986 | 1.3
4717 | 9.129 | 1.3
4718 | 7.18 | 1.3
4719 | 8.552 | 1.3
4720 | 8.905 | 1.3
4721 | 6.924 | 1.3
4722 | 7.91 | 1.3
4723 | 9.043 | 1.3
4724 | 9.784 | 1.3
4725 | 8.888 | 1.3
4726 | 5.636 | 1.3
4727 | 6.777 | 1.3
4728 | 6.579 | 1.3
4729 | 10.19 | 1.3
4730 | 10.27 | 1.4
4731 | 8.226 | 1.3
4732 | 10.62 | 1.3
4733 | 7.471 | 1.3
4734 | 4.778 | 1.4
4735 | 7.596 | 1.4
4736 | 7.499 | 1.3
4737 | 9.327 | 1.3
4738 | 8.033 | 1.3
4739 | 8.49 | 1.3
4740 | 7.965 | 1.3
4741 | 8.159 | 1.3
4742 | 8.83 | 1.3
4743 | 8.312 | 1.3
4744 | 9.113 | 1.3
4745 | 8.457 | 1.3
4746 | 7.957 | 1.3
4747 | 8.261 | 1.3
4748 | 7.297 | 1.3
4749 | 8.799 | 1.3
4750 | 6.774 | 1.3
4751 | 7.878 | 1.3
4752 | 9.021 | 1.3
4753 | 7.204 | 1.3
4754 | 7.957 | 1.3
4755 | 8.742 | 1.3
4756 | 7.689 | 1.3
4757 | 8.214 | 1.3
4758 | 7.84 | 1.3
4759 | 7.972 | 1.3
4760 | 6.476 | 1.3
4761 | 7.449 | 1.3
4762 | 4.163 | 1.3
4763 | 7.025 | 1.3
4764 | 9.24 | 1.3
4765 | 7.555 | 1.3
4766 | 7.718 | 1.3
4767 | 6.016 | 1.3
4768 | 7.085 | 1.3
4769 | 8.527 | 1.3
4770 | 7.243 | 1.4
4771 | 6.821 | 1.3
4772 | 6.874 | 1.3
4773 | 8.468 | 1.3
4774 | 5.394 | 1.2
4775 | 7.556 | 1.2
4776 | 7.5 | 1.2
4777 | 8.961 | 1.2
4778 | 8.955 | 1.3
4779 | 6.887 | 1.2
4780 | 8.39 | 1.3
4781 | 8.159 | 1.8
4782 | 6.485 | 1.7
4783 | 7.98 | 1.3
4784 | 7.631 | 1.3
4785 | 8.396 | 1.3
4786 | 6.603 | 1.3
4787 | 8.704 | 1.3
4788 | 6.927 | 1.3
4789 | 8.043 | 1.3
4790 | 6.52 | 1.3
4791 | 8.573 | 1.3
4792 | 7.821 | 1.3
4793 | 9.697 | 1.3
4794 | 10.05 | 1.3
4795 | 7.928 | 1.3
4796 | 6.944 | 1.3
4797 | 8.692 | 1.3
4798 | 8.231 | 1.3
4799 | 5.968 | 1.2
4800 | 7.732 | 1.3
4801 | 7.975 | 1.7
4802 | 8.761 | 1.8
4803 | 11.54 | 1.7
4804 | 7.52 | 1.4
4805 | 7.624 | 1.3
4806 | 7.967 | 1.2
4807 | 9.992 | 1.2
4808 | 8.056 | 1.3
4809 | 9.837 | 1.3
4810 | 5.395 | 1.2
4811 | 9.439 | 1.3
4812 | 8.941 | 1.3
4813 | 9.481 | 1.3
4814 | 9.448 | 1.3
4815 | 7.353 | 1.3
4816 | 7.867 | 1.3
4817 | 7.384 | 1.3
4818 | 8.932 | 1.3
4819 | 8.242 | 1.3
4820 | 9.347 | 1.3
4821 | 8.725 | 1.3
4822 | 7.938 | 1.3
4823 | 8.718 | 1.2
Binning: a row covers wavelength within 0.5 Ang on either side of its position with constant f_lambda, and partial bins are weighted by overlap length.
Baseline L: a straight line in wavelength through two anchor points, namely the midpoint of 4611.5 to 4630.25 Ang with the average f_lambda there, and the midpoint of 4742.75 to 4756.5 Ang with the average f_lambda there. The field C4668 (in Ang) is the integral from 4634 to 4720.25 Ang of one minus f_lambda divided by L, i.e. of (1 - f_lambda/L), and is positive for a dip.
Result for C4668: 3.4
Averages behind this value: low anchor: 8.33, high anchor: 8.1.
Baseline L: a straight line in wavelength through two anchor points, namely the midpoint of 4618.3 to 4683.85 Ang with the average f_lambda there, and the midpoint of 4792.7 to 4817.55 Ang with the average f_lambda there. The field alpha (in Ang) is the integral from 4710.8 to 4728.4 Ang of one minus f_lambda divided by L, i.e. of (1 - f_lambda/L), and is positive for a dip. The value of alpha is 1.28 Ang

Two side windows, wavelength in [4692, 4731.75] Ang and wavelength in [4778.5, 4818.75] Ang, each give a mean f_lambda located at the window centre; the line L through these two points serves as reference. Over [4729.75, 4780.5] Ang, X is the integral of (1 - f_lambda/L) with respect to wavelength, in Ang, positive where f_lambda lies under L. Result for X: 1.6 Ang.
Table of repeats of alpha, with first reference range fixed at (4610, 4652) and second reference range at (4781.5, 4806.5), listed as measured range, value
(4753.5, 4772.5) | 1.4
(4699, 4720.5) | 1.5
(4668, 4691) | -1.3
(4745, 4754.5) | 0.1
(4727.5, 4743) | -0.5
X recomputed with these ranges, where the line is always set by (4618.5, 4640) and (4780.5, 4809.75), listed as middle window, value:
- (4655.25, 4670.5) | 1.1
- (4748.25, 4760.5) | 0.4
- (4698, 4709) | 0.6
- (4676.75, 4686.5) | -0.8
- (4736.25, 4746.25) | -0.4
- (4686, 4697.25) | -0.8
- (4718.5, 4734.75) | -0.1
